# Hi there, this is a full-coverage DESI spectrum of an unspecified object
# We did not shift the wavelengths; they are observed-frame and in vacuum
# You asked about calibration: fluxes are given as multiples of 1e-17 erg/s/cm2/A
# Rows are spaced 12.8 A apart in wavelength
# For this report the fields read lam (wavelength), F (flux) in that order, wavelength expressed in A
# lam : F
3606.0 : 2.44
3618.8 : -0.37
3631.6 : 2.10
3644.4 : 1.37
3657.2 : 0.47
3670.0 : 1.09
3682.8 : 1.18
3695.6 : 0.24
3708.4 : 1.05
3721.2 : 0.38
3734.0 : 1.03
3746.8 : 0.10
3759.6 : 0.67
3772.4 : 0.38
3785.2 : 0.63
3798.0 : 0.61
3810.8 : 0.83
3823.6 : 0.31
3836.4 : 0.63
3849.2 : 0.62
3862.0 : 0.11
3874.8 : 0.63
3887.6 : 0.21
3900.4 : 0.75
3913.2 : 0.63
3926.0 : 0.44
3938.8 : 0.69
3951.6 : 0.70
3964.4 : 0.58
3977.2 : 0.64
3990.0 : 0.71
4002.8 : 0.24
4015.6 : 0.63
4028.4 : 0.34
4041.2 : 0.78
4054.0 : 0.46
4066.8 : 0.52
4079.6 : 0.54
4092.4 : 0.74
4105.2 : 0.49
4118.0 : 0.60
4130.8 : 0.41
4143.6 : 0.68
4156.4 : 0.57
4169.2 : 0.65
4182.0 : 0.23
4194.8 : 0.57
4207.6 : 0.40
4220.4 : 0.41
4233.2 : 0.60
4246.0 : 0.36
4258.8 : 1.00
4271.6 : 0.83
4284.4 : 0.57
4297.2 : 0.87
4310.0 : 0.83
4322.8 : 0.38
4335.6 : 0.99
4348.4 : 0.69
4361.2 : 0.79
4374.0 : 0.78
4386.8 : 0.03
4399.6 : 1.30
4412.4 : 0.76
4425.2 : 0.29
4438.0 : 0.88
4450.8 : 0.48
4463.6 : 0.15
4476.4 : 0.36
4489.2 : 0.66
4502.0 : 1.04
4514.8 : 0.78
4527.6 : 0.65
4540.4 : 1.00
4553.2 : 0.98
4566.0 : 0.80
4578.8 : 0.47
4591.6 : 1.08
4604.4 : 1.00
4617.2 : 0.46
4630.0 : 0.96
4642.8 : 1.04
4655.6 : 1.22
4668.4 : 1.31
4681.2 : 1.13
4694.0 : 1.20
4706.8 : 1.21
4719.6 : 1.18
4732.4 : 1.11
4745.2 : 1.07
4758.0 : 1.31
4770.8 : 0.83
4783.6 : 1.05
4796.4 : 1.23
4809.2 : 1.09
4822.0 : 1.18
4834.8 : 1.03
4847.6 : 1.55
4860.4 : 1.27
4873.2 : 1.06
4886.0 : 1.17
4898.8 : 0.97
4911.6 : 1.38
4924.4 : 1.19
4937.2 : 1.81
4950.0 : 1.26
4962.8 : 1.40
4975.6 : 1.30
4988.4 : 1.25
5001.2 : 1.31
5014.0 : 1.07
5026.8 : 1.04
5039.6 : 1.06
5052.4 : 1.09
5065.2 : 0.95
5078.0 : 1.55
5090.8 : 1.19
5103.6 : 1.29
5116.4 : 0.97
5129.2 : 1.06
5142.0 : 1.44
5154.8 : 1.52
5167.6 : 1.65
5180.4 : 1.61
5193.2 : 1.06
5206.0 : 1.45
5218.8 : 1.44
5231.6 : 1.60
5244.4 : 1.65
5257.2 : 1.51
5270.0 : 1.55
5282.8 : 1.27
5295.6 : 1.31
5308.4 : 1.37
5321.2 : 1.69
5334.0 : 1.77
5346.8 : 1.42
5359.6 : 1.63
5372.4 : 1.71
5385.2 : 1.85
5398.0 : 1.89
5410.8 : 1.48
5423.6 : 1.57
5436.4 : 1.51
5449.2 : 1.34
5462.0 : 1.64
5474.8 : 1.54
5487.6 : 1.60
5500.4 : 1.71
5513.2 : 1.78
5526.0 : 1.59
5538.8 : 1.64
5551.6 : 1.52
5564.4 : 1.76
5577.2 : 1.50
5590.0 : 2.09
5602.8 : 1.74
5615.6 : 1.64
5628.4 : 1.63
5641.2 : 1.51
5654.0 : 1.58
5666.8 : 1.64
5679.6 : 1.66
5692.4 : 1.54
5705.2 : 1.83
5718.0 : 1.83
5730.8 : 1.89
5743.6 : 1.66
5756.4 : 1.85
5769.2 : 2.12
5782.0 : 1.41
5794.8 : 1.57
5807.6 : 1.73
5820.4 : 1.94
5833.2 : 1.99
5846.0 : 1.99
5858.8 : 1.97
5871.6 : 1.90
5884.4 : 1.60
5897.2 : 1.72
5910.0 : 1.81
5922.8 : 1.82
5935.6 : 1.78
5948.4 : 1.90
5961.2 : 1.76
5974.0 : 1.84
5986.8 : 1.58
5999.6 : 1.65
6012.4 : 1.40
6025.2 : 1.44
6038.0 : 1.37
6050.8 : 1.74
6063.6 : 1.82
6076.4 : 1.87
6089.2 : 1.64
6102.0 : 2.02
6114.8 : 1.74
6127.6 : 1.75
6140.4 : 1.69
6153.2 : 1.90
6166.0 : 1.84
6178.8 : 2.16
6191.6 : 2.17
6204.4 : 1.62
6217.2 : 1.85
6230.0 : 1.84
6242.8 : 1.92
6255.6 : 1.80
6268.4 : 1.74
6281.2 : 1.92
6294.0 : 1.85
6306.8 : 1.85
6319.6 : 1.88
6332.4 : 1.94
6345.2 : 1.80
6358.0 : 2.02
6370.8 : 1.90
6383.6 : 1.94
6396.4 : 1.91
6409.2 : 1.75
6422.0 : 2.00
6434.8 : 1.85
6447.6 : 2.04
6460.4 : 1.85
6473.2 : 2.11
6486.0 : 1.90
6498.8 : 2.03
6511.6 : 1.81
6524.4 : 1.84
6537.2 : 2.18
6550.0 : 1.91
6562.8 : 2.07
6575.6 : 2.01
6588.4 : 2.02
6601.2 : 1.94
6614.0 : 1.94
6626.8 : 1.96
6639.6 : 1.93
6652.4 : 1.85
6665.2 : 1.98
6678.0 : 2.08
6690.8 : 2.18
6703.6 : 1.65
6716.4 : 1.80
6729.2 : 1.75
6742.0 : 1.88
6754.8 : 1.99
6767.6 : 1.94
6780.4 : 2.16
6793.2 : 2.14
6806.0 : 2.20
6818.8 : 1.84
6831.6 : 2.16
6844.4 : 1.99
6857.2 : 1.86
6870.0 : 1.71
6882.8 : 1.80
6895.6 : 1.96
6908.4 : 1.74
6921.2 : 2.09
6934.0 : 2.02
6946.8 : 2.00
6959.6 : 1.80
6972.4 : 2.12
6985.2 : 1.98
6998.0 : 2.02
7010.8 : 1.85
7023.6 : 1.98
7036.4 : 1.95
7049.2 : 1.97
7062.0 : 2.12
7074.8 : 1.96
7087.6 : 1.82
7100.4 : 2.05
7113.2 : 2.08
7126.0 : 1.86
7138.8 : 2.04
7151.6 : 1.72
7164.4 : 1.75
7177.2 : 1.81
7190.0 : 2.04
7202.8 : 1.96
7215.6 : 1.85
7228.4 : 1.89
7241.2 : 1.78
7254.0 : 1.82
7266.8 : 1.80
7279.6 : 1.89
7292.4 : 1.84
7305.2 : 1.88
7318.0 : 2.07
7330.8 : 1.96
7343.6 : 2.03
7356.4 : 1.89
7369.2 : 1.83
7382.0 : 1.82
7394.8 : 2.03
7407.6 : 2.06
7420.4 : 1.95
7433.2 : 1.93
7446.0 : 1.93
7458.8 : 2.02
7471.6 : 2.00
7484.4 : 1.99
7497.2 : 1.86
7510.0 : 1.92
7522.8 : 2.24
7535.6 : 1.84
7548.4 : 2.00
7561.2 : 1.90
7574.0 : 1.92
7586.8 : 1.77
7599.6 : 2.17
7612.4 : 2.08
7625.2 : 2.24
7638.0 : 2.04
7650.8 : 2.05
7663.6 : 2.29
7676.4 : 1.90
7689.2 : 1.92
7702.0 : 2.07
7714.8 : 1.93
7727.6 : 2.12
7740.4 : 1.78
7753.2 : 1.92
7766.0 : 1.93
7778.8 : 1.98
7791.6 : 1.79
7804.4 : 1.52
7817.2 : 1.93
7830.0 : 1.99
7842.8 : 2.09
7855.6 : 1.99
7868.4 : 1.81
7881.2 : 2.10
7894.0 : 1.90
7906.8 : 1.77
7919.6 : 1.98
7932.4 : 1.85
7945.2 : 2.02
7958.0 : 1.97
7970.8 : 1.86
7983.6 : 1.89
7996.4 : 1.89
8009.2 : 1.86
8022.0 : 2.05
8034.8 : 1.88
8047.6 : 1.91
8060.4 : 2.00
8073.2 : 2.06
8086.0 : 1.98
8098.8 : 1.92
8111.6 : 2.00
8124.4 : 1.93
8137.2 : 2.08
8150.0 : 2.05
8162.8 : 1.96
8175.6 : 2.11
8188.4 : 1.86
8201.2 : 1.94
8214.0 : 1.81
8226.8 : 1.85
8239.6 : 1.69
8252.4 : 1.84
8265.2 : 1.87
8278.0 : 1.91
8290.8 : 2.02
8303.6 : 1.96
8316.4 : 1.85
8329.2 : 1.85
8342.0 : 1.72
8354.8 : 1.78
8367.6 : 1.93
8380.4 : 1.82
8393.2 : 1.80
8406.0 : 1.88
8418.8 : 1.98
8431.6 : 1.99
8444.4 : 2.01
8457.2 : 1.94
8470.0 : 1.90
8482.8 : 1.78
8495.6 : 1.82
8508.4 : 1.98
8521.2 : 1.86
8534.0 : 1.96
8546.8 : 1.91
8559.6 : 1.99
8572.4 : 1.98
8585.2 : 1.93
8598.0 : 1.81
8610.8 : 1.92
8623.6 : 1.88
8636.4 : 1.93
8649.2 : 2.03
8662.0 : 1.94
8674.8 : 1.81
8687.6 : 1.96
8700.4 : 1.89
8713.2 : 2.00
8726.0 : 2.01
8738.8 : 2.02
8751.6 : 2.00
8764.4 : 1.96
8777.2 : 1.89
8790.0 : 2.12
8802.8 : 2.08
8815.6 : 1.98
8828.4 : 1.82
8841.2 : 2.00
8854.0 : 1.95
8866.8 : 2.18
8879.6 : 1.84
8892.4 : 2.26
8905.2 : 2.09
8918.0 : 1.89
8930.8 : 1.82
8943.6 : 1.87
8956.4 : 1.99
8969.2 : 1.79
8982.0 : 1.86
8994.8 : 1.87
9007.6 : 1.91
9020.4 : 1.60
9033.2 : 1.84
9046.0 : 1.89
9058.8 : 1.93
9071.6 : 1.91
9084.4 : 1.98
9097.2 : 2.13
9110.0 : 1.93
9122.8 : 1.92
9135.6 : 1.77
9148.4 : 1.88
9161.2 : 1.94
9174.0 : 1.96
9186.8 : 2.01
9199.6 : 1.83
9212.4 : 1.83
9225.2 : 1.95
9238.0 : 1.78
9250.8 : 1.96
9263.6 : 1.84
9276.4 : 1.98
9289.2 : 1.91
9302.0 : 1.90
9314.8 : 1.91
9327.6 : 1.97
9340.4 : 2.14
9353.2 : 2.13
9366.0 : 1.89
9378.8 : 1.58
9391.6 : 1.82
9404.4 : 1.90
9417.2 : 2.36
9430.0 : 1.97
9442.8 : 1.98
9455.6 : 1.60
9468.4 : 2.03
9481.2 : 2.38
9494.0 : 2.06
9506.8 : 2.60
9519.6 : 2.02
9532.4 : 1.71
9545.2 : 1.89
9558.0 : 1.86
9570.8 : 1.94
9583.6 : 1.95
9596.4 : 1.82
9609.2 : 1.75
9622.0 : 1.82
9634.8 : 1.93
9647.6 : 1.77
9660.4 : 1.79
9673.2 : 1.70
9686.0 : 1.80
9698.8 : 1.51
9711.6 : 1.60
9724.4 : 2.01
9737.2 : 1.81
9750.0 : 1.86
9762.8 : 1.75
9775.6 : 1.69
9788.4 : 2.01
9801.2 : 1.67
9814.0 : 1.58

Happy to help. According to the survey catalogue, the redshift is 0.16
